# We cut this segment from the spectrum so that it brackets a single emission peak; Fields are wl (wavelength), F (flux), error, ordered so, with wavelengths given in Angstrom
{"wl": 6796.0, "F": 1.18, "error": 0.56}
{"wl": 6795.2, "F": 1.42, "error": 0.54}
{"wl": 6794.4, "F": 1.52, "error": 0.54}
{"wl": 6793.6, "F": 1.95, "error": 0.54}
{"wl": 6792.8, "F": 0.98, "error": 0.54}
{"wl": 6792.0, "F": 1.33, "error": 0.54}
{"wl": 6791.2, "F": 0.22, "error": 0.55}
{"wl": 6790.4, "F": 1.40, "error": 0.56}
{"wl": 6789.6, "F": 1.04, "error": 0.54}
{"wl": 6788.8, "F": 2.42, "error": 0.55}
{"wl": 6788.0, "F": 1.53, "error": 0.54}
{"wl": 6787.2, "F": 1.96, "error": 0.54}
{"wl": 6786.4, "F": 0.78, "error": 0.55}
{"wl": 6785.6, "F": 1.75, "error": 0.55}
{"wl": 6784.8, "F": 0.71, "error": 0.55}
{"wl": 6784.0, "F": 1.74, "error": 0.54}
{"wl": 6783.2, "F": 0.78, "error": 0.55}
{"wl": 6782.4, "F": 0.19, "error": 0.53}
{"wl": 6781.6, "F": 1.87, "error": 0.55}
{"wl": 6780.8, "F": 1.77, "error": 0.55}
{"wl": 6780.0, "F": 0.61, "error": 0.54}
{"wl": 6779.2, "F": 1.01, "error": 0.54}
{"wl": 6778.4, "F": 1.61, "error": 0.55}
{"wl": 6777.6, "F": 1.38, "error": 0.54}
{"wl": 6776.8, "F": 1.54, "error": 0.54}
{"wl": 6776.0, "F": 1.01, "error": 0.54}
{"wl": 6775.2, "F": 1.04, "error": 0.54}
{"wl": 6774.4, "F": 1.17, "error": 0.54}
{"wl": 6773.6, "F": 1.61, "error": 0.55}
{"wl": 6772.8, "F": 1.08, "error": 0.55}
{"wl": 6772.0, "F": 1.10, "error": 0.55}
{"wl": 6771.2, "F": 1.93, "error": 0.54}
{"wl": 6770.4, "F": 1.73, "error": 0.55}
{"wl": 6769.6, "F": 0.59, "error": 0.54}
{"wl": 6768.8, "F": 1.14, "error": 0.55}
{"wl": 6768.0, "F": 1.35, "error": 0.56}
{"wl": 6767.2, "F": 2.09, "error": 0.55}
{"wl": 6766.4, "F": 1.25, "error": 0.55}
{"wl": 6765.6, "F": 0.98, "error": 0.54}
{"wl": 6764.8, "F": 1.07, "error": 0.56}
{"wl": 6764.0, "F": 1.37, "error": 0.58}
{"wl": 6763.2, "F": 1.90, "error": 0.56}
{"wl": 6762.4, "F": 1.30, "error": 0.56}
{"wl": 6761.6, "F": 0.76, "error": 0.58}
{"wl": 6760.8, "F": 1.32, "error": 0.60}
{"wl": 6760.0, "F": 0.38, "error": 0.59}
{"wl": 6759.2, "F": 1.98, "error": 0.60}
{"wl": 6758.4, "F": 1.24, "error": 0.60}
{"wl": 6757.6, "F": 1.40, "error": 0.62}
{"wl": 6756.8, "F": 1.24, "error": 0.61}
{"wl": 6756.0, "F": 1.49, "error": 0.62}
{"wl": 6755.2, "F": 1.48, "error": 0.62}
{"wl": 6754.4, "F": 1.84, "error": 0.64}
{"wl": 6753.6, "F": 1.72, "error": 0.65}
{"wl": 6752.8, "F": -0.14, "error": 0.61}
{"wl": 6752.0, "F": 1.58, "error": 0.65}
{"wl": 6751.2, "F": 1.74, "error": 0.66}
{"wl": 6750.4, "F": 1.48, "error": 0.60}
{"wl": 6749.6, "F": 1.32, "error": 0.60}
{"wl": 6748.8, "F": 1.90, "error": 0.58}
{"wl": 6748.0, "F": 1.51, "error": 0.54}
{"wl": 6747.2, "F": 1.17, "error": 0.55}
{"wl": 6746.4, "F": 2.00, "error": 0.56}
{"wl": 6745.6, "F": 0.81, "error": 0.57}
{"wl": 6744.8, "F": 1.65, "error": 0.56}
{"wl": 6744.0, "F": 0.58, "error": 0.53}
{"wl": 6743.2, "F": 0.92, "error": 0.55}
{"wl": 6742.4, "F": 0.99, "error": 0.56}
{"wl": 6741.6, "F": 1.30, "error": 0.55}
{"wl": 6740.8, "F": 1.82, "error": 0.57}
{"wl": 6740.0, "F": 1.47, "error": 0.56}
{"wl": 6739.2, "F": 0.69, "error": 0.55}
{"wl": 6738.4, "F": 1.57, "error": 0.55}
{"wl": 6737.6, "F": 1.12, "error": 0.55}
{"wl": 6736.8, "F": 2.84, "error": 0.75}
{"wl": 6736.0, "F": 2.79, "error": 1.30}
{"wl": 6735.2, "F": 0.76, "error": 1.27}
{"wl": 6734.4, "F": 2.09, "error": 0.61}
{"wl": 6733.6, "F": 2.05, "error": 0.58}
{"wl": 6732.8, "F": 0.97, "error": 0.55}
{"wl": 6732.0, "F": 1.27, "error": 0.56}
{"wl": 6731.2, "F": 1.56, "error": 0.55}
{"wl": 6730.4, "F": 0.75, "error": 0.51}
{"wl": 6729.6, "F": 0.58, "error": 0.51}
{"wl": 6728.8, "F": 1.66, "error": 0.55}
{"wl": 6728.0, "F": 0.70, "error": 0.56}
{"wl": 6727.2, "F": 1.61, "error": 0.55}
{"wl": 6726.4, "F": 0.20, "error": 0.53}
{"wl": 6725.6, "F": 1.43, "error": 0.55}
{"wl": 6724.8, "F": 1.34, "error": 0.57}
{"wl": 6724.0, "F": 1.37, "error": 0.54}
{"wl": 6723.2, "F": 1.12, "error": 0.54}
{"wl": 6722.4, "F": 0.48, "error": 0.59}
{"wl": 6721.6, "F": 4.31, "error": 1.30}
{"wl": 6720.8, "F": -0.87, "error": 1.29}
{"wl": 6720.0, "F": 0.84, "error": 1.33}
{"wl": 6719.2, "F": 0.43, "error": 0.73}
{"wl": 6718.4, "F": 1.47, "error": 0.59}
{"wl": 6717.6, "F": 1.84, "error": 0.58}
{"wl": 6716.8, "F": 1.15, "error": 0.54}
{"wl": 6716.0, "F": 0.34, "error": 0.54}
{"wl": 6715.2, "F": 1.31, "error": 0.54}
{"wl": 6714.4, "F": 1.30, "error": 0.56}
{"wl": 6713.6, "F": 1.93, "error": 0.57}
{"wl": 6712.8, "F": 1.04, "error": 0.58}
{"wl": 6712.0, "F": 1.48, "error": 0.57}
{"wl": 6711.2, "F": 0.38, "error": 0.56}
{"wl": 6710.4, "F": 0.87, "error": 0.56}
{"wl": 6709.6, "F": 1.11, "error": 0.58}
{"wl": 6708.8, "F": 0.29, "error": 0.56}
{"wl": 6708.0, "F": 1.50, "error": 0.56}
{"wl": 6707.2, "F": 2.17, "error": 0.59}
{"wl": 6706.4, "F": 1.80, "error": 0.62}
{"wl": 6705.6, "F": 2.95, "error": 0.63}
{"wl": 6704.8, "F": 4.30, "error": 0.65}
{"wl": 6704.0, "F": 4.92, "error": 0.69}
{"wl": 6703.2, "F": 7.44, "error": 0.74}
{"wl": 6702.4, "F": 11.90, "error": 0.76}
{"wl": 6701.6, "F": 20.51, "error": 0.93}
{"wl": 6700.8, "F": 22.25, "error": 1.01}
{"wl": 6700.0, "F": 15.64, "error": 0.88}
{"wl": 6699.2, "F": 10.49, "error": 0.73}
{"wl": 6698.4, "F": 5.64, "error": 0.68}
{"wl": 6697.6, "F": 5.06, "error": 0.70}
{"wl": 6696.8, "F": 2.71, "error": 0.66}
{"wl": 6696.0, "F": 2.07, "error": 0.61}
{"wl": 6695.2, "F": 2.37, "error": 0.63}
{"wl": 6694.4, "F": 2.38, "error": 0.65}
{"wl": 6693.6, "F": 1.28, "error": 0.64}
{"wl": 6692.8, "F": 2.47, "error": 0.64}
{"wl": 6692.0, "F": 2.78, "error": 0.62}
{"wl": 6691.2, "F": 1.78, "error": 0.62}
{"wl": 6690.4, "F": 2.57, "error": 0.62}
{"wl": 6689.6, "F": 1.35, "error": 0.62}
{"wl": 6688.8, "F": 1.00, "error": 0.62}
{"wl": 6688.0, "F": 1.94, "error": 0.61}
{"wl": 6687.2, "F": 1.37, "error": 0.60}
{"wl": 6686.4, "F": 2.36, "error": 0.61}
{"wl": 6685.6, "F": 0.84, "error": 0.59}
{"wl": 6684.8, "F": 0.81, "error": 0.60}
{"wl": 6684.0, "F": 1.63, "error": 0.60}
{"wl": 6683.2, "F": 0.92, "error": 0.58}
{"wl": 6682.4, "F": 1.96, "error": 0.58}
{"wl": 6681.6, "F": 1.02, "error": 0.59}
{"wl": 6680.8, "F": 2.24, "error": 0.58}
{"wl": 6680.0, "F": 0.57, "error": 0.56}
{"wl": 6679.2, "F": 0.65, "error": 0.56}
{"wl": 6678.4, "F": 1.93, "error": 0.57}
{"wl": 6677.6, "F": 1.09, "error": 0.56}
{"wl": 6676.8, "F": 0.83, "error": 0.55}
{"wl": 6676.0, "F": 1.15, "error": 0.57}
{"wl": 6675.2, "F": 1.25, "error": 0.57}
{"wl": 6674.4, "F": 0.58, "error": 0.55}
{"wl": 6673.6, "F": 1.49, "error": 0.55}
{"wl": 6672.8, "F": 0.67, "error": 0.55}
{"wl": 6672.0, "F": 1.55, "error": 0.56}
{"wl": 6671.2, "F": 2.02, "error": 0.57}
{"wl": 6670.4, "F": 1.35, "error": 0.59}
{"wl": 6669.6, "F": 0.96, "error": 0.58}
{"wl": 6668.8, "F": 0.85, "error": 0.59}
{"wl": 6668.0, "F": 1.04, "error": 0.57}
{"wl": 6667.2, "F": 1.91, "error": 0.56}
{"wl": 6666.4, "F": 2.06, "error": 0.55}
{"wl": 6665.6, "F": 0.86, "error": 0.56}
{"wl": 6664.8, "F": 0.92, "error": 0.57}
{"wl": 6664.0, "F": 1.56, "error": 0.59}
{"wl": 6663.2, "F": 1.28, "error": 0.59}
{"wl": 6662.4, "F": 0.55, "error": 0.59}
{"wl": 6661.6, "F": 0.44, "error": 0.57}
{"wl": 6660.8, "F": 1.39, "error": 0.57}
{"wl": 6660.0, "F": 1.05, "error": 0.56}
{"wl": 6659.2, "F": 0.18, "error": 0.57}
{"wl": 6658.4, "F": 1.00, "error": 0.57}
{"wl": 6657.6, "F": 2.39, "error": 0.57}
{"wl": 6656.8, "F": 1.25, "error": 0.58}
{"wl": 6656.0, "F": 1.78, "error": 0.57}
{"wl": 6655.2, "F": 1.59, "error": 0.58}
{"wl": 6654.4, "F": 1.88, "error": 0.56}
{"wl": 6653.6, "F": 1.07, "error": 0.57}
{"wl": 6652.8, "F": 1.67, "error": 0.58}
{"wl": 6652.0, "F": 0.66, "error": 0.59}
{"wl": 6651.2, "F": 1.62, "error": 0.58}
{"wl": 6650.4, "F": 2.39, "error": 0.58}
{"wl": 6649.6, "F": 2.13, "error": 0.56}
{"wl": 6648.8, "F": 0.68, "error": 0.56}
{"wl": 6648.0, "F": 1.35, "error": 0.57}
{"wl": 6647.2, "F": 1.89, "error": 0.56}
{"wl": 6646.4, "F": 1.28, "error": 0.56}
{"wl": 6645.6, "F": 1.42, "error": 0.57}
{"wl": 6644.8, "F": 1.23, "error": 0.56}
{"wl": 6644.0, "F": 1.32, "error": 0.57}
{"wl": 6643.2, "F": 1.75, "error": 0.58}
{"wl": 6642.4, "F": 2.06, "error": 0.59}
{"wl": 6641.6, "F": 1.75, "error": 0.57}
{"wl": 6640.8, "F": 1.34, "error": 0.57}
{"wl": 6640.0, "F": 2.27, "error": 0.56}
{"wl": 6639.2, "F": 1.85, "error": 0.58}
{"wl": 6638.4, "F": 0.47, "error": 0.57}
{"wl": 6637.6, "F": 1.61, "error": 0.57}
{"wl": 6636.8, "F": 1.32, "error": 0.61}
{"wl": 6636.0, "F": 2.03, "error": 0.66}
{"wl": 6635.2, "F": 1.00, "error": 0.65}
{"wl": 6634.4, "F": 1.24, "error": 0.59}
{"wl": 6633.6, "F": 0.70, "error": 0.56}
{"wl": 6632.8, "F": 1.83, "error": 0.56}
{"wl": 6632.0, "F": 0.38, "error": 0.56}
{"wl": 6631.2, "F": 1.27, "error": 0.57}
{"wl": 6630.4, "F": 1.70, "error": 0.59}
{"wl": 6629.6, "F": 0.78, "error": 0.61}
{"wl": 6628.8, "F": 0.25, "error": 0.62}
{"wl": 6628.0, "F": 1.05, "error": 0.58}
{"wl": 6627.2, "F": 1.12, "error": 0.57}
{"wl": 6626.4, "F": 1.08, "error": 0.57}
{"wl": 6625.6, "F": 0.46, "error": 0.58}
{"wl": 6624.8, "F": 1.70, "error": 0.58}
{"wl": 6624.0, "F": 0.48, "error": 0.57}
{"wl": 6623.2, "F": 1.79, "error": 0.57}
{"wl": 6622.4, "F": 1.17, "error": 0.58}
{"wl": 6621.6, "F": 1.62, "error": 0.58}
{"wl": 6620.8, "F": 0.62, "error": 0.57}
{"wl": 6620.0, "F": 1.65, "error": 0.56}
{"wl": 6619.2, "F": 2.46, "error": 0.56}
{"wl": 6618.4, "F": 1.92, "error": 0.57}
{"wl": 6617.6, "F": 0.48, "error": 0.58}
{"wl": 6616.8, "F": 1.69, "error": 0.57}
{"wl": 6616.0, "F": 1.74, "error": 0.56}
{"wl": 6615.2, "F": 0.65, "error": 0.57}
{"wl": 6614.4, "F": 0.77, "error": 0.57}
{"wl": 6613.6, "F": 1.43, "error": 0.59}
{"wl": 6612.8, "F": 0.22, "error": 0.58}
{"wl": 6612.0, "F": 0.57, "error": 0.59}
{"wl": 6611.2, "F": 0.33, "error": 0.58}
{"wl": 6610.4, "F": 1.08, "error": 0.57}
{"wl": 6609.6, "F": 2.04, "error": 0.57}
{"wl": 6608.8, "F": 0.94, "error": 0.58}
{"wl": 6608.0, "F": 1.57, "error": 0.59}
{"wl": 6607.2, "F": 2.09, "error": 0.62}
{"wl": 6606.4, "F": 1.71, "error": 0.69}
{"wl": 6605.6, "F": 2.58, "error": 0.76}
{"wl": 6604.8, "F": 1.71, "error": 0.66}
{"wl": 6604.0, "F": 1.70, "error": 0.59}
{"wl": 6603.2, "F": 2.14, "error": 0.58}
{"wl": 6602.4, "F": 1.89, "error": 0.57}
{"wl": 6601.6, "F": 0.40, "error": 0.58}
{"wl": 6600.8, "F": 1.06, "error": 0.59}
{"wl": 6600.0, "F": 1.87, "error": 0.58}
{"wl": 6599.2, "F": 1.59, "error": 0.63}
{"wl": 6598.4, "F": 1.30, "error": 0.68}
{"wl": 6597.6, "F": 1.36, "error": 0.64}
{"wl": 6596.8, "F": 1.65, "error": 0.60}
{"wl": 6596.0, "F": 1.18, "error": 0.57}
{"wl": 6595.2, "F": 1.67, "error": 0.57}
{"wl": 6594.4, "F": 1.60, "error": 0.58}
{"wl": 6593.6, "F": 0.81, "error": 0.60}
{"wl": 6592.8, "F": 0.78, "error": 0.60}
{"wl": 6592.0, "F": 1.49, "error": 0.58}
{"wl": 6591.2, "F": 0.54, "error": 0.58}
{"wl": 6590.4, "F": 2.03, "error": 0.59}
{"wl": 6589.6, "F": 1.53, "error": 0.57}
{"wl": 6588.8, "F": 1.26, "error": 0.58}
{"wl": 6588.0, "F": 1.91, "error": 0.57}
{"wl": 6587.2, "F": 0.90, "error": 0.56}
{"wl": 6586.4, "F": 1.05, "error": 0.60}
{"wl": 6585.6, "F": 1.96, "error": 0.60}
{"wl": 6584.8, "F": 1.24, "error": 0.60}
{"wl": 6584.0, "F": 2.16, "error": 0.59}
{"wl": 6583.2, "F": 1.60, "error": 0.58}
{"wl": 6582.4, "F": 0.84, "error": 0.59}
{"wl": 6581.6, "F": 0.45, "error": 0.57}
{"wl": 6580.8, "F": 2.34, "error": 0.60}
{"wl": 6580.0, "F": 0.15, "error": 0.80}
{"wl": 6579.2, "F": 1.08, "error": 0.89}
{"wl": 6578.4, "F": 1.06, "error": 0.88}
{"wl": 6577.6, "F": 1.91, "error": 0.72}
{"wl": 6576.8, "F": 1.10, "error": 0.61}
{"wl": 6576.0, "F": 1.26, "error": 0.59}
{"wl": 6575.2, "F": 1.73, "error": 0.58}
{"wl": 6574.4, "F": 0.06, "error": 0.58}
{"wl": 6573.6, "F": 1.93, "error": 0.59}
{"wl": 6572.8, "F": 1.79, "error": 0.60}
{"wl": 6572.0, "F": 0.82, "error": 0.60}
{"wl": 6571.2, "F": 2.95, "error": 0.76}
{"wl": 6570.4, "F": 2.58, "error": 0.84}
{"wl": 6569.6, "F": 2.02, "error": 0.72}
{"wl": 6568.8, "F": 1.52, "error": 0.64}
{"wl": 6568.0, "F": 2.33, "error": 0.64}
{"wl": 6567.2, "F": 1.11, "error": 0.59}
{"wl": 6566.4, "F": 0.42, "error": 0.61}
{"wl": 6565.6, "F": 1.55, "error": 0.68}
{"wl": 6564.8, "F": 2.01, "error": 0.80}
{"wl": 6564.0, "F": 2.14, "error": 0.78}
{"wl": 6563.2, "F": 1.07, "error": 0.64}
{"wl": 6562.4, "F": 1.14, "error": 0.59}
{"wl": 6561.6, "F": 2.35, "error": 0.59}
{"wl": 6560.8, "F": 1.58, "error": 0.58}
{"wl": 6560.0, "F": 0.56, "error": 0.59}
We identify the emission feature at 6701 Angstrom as H-beta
